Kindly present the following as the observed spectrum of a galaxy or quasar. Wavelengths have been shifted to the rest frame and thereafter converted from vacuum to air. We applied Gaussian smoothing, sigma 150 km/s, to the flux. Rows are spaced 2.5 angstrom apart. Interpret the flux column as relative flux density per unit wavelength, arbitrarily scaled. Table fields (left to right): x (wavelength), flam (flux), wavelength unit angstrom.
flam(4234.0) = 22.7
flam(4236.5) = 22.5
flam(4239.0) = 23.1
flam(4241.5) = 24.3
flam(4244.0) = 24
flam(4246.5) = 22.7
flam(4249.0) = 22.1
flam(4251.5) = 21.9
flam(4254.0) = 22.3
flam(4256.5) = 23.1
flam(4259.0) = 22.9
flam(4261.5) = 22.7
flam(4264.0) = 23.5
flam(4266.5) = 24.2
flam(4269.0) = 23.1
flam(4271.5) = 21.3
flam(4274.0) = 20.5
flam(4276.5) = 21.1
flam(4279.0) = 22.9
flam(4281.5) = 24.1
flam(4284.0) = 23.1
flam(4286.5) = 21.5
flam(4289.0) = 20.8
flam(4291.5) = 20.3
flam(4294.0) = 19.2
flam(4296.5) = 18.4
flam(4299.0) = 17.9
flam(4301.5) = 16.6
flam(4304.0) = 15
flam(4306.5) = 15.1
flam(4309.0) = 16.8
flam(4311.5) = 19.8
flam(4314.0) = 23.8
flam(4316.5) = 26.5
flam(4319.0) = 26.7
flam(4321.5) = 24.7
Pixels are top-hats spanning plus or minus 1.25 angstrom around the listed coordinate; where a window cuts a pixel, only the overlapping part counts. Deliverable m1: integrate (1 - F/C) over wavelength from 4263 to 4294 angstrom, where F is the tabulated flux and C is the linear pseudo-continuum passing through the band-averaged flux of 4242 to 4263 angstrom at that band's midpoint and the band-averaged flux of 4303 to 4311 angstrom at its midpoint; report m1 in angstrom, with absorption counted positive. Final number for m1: -4.0 angstrom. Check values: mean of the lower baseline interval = 22.8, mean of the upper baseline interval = 16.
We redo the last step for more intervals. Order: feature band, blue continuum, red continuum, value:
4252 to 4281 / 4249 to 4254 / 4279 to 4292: -0.6 angstrom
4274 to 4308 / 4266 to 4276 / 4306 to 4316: 2.0 angstrom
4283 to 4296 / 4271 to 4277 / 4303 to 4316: -0.6 angstrom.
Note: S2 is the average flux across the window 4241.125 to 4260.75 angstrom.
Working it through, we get 22.8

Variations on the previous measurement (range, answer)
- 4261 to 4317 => 20.7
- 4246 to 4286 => 22.6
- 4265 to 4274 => 22.6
